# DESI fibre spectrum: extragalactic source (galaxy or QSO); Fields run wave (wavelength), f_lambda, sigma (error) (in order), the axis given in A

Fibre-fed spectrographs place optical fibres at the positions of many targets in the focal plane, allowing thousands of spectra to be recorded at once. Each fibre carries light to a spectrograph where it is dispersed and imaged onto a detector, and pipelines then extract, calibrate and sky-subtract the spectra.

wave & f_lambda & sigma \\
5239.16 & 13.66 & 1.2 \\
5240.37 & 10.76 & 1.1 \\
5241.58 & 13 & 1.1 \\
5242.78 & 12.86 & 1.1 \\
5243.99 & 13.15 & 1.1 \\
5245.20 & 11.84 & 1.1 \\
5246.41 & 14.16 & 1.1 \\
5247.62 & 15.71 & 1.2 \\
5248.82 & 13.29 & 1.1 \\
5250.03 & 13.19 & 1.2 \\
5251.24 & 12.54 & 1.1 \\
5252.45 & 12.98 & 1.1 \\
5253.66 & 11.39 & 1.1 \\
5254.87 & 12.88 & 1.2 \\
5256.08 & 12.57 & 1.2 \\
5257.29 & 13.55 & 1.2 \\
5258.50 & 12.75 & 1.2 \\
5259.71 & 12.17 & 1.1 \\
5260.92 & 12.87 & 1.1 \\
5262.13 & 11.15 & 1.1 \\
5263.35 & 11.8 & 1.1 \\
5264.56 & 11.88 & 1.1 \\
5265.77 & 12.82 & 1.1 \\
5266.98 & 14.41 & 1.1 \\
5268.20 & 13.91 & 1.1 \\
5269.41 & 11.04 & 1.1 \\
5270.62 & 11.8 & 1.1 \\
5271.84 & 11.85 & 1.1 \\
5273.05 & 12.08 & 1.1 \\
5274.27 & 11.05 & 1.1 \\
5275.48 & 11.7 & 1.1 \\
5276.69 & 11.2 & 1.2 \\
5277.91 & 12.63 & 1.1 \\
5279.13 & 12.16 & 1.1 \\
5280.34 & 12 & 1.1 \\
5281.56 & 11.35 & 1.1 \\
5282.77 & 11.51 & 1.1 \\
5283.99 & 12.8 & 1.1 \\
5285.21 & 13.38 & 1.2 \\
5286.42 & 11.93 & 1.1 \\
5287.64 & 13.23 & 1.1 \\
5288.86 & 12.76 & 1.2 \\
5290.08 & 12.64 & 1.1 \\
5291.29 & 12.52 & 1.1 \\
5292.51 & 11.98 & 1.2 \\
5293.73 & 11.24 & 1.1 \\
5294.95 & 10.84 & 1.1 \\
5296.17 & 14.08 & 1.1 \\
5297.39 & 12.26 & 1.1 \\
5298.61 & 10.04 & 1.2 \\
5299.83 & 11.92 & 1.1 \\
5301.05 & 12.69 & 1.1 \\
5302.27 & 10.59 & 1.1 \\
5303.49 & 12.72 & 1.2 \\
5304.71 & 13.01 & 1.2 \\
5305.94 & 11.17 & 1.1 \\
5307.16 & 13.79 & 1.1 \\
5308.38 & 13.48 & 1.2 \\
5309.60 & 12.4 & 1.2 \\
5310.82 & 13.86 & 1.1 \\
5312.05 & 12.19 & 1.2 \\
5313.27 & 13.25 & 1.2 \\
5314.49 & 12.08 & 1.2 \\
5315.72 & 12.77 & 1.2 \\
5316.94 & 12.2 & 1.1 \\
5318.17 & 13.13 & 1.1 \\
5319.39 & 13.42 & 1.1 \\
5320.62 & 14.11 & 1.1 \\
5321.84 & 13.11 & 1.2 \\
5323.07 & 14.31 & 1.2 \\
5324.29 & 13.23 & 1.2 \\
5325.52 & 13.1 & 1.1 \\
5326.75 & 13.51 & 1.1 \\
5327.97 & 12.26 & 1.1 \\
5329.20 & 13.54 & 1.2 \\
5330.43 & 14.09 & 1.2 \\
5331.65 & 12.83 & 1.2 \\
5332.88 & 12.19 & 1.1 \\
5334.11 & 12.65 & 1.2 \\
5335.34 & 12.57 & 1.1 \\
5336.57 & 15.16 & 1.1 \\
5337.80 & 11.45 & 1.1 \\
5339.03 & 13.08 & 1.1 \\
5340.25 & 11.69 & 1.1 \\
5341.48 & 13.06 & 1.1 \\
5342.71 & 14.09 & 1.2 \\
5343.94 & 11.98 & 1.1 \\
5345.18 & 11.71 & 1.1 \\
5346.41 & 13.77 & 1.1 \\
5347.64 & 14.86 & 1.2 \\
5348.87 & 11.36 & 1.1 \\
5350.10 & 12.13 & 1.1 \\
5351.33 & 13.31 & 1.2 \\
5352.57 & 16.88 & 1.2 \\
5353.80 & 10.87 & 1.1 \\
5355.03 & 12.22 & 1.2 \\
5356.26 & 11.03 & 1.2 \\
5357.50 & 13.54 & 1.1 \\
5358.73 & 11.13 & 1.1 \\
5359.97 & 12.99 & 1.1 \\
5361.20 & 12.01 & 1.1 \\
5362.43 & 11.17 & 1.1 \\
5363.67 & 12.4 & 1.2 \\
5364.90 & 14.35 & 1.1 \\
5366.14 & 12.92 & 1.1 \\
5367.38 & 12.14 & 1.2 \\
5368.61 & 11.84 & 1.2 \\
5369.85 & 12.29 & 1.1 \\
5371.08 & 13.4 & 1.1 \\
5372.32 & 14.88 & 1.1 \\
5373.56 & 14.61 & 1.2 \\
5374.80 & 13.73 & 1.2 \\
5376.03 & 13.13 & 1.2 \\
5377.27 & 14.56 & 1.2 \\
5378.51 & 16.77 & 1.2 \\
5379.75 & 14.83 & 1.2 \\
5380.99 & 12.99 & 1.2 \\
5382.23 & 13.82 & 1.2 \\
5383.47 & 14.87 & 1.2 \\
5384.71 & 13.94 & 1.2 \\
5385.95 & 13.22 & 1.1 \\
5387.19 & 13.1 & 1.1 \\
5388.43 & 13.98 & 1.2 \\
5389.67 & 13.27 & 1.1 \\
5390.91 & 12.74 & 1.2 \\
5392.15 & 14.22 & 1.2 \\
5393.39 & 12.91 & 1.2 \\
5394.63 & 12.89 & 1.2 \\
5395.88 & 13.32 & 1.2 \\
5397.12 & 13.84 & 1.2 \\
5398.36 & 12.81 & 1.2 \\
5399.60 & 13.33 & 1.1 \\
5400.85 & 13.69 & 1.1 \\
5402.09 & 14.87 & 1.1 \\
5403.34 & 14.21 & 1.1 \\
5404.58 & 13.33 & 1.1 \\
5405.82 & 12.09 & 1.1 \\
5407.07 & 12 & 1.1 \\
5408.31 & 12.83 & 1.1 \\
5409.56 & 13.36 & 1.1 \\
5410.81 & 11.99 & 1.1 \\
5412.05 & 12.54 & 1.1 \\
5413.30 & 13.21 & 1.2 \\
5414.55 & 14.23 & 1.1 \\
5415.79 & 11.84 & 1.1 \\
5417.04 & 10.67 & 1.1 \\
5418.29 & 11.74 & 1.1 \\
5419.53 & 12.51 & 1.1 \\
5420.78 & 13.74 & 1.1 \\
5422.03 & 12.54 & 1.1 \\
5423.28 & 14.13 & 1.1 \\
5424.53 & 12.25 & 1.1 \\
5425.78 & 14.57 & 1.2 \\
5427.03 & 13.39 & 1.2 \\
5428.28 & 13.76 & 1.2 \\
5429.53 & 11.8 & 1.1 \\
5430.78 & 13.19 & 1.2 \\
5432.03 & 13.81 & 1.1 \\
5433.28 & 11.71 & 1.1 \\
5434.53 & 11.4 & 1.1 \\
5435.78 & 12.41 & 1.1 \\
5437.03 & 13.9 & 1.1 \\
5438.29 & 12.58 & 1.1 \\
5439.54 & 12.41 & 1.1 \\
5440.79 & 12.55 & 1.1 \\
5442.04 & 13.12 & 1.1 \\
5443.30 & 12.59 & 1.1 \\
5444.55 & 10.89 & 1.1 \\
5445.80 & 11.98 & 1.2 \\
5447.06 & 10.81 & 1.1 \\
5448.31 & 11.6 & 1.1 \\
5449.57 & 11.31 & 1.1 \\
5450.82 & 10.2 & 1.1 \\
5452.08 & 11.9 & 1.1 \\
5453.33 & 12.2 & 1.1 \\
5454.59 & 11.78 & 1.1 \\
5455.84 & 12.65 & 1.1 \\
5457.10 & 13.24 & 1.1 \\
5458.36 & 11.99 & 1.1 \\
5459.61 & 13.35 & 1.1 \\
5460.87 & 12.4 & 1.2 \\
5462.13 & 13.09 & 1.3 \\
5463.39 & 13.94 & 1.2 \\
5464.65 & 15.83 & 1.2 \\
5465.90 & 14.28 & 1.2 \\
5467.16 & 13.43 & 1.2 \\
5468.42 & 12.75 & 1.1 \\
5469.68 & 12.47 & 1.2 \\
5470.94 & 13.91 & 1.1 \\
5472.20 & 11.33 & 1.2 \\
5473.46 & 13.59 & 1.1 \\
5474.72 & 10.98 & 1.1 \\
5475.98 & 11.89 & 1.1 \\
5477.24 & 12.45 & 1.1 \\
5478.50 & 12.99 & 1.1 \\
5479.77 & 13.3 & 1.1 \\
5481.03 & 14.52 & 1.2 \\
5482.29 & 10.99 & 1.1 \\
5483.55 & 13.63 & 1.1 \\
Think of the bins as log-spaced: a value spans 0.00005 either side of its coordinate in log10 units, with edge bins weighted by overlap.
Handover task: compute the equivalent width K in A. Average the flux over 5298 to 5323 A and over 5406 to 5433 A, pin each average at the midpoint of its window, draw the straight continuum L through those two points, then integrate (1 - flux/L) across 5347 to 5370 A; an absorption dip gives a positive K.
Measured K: 0.2 A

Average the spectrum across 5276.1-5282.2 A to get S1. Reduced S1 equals 11.9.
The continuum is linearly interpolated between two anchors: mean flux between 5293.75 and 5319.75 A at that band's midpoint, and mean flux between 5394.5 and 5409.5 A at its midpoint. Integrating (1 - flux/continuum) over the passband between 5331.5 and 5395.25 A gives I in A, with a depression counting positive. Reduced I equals -1.0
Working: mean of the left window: 12.4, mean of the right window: 13.3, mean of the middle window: 13.1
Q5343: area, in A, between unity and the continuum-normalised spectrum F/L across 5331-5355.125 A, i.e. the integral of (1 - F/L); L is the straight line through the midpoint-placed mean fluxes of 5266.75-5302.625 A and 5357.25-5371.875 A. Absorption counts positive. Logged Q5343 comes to -1.0 A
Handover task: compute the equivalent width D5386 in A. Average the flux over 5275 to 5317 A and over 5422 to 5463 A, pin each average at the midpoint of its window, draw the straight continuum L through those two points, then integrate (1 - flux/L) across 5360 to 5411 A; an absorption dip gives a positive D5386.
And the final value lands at -4.0 A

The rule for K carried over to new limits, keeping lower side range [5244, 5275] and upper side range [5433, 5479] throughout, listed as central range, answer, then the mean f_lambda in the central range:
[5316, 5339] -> -1.04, 13.1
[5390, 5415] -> -1.37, 13.2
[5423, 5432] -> -0.57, 13.3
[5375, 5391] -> -1.83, 14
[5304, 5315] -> -0.19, 12.8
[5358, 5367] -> 0.09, 12.4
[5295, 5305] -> 0.43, 12.1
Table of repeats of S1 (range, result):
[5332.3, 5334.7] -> 12.4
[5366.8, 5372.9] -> 12.9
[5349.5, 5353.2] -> 14.1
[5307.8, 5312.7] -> 13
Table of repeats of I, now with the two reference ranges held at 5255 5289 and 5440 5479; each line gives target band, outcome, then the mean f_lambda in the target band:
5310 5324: -0.88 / 13.1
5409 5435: -0.68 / 12.8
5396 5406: -0.91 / 13.6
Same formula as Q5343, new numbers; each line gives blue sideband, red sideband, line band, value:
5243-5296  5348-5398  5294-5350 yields 0.3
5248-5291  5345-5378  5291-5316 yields 0.6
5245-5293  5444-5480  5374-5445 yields -3.8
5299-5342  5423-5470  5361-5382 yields -1.1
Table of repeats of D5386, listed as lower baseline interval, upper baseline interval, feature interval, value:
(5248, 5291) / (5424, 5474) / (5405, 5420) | 0.2 A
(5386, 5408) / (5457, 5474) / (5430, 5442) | 0.6 A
